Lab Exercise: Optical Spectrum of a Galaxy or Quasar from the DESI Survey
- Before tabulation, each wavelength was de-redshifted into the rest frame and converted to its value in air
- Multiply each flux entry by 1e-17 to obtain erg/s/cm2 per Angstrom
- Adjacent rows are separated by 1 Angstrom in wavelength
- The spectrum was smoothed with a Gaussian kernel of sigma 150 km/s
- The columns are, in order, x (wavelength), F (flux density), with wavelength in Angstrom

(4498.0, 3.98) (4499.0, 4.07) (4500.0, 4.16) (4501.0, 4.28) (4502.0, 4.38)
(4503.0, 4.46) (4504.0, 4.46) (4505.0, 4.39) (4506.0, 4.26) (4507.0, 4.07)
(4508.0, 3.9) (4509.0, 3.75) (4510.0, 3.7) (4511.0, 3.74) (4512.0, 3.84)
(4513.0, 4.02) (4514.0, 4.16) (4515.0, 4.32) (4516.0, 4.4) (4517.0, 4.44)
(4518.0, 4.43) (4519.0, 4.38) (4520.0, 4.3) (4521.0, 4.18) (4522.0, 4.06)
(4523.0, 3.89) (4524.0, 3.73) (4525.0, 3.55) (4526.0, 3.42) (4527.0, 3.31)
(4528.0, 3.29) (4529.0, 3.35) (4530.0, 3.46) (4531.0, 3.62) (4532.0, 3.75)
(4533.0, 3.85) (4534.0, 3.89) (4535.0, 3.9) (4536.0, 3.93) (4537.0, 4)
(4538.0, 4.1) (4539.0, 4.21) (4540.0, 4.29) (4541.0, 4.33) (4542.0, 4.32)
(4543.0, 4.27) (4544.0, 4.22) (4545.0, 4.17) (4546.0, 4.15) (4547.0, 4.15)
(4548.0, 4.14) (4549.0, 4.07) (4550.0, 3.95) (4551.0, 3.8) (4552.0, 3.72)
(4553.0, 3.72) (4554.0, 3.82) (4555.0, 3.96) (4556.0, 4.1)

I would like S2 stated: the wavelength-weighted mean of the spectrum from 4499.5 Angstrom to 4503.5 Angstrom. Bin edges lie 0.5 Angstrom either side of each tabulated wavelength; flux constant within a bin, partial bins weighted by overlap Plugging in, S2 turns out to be 4.32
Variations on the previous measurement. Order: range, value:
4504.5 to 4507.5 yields 4.24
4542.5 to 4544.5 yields 4.24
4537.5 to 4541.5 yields 4.23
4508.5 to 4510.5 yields 3.73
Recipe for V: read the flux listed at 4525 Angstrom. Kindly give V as 3.55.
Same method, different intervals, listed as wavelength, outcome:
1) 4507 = 4.07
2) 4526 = 3.42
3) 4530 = 3.46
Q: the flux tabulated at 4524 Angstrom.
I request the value 3.73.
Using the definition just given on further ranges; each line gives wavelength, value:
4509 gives 3.75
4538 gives 4.1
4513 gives 4.02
